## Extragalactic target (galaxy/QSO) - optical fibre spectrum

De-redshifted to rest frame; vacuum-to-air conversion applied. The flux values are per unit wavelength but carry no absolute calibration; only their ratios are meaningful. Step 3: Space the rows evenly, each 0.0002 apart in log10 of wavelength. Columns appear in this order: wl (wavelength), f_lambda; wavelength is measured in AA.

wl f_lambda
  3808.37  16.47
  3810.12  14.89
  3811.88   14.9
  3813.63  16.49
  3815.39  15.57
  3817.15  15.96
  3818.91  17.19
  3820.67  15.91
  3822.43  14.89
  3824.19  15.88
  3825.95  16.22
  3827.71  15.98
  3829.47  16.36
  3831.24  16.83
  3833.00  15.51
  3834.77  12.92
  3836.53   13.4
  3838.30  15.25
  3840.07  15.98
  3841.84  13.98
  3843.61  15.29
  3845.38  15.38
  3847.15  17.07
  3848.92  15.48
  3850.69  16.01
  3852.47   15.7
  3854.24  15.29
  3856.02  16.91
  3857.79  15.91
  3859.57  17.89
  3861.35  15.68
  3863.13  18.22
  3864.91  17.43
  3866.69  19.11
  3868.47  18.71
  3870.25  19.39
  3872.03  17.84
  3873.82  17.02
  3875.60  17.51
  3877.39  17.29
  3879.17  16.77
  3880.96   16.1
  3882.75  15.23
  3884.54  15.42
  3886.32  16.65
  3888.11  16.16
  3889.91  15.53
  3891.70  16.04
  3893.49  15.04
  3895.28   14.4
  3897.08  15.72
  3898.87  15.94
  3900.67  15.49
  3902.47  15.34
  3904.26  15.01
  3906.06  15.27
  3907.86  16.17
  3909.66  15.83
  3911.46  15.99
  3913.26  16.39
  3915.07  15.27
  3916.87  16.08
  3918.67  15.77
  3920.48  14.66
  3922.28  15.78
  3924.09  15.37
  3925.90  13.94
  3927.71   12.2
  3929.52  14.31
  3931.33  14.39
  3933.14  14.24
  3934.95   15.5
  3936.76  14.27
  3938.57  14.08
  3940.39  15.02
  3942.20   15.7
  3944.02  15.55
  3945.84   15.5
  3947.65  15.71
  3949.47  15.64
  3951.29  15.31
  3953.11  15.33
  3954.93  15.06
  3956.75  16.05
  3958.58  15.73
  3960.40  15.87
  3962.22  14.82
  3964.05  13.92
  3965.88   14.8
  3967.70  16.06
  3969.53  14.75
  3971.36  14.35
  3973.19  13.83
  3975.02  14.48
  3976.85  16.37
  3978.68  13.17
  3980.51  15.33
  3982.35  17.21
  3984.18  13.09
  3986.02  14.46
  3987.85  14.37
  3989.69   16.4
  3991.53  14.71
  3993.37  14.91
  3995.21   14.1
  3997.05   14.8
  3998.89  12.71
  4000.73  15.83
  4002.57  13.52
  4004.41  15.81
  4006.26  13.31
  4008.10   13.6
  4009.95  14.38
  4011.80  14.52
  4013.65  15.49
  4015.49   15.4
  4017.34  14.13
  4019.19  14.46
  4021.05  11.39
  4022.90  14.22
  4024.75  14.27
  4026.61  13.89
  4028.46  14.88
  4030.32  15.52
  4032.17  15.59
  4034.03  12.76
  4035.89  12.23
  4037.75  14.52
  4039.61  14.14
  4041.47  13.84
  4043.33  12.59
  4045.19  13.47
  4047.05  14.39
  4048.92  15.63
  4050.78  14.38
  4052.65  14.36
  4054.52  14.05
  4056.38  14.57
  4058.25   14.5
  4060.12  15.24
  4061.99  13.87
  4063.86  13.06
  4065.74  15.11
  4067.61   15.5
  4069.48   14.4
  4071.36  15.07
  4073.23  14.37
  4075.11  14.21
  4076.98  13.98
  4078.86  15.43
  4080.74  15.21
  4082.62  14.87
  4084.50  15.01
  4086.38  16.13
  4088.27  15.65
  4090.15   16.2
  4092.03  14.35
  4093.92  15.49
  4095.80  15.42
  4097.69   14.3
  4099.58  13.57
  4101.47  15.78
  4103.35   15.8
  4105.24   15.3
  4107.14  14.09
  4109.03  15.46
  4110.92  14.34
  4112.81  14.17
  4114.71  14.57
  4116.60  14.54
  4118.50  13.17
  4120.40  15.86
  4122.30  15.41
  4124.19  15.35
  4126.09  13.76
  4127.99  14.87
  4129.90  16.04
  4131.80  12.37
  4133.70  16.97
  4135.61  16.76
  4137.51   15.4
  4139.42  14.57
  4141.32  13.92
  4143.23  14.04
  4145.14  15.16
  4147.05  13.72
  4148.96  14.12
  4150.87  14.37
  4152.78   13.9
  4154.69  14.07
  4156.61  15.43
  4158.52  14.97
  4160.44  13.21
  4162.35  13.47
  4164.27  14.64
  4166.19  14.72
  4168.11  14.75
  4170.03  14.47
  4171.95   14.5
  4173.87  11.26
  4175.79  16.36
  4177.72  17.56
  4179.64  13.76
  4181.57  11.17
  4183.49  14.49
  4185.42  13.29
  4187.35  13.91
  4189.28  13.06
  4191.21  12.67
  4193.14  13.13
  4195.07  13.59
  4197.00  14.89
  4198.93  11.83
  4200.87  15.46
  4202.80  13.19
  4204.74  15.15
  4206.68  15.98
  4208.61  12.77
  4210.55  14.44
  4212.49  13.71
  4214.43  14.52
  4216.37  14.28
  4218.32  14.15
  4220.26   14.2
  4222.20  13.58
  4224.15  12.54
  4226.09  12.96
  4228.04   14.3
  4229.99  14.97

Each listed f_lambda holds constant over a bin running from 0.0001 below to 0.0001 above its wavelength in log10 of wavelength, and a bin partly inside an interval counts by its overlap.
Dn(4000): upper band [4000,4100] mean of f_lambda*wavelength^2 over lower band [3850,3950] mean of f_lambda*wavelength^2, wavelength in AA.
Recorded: 1.0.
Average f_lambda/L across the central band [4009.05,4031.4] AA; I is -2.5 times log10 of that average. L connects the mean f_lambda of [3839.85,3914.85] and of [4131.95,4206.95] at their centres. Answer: 0.07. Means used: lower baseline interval 16.3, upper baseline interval 14.3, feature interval 14.4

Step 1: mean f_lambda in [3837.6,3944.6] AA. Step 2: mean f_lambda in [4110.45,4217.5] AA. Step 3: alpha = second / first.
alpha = 0.9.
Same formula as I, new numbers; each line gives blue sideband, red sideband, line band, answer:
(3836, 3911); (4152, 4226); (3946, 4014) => 0.04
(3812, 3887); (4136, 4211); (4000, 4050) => 0.07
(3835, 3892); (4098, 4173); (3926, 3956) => 0.07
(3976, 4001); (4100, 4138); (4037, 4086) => 0.03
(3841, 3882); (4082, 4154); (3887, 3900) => 0.07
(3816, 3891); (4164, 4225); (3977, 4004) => 0.05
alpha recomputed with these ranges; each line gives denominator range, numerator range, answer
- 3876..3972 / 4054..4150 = 0.96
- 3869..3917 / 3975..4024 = 0.90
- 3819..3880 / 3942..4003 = 0.92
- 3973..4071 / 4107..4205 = 1.00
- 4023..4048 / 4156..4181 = 1.03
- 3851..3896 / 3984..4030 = 0.86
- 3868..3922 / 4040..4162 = 0.91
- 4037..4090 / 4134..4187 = 0.99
